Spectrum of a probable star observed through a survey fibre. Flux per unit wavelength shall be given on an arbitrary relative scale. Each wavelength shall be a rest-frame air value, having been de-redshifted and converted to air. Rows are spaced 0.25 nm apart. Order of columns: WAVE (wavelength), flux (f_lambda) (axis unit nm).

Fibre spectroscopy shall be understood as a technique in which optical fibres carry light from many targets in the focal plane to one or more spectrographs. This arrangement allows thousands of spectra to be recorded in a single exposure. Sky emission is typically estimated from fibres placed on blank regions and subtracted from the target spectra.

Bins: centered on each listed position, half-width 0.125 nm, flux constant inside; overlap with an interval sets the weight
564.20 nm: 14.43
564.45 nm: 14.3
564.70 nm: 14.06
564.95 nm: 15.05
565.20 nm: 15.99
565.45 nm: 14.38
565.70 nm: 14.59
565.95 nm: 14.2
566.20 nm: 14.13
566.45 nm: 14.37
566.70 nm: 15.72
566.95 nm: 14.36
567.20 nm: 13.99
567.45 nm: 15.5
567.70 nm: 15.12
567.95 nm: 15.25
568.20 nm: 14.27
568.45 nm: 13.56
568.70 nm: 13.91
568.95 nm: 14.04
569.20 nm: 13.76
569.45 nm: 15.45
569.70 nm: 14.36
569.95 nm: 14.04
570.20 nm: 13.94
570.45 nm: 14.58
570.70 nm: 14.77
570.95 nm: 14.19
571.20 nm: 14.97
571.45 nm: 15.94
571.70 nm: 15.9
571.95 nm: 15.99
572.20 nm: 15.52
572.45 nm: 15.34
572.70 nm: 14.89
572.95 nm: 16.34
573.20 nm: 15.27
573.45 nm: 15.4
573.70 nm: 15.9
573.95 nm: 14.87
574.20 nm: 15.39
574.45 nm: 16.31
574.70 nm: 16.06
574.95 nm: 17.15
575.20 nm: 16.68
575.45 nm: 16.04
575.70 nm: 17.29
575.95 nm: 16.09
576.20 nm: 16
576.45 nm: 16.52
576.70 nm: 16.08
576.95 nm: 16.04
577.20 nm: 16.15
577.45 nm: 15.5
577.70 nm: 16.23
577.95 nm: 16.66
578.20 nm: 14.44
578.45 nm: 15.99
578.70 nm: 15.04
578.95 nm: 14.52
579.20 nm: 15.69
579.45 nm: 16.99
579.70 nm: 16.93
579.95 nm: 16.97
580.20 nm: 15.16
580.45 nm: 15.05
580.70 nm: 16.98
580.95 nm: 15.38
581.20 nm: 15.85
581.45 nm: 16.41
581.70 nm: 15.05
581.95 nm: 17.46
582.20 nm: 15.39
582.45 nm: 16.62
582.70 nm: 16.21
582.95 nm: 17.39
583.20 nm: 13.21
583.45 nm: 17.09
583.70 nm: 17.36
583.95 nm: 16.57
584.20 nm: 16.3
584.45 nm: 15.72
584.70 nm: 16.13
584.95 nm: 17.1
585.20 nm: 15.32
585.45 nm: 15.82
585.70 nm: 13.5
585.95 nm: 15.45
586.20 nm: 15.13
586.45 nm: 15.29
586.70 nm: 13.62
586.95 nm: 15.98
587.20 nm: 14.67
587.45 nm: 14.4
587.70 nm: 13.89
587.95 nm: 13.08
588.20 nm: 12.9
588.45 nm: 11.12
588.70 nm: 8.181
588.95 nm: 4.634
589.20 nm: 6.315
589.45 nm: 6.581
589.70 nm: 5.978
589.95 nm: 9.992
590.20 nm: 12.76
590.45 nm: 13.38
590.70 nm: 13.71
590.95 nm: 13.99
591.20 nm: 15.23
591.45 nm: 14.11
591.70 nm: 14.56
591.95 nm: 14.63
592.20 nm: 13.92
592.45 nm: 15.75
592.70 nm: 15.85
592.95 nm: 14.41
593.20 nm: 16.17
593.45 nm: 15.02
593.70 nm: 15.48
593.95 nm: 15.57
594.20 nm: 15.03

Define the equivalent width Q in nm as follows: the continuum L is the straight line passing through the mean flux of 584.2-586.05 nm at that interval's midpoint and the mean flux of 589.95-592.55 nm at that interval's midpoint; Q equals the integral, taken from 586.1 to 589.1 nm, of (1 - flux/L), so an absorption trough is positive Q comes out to 0.47 nm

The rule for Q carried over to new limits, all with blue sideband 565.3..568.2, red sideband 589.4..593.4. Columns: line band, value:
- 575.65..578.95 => -0.422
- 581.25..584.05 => -0.489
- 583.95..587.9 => -0.456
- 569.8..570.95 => 0.013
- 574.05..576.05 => -0.299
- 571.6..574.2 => -0.214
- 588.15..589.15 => 0.355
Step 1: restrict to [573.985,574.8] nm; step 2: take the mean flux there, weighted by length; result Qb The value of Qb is 15.8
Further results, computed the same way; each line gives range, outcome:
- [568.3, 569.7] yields 14.2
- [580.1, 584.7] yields 16.1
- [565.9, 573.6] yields 14.8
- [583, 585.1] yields 16.2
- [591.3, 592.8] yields 14.8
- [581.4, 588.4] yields 15.4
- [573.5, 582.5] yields 16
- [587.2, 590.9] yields 10.7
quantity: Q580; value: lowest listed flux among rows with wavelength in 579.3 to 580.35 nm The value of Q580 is 15.16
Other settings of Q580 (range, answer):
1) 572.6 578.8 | 14.44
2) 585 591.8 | 4.634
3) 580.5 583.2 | 13.21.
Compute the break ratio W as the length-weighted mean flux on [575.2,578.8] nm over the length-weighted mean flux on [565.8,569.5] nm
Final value 1.11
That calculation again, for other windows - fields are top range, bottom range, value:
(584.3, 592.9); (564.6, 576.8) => 0.87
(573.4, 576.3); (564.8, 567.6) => 1.09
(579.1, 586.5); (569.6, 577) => 1.03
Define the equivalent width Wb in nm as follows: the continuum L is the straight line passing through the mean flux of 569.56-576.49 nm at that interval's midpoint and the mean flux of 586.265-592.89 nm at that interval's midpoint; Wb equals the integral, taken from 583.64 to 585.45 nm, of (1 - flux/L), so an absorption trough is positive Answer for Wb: -0.382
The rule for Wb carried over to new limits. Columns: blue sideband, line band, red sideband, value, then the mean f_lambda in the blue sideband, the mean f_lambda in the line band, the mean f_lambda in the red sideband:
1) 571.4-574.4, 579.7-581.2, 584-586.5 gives -0.04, 15.6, 16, 15.6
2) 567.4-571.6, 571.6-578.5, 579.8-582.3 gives -0.31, 14.6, 15.9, 16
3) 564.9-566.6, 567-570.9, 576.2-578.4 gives 0.15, 14.7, 14.4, 16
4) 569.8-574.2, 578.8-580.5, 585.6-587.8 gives -0.12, 15.2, 15.9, 14.7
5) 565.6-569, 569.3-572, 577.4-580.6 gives 0.00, 14.5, 14.9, 15.8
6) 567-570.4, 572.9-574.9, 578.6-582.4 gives -0.08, 14.4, 15.7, 15.9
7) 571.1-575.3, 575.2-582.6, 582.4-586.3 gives -0.09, 15.8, 16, 15.9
